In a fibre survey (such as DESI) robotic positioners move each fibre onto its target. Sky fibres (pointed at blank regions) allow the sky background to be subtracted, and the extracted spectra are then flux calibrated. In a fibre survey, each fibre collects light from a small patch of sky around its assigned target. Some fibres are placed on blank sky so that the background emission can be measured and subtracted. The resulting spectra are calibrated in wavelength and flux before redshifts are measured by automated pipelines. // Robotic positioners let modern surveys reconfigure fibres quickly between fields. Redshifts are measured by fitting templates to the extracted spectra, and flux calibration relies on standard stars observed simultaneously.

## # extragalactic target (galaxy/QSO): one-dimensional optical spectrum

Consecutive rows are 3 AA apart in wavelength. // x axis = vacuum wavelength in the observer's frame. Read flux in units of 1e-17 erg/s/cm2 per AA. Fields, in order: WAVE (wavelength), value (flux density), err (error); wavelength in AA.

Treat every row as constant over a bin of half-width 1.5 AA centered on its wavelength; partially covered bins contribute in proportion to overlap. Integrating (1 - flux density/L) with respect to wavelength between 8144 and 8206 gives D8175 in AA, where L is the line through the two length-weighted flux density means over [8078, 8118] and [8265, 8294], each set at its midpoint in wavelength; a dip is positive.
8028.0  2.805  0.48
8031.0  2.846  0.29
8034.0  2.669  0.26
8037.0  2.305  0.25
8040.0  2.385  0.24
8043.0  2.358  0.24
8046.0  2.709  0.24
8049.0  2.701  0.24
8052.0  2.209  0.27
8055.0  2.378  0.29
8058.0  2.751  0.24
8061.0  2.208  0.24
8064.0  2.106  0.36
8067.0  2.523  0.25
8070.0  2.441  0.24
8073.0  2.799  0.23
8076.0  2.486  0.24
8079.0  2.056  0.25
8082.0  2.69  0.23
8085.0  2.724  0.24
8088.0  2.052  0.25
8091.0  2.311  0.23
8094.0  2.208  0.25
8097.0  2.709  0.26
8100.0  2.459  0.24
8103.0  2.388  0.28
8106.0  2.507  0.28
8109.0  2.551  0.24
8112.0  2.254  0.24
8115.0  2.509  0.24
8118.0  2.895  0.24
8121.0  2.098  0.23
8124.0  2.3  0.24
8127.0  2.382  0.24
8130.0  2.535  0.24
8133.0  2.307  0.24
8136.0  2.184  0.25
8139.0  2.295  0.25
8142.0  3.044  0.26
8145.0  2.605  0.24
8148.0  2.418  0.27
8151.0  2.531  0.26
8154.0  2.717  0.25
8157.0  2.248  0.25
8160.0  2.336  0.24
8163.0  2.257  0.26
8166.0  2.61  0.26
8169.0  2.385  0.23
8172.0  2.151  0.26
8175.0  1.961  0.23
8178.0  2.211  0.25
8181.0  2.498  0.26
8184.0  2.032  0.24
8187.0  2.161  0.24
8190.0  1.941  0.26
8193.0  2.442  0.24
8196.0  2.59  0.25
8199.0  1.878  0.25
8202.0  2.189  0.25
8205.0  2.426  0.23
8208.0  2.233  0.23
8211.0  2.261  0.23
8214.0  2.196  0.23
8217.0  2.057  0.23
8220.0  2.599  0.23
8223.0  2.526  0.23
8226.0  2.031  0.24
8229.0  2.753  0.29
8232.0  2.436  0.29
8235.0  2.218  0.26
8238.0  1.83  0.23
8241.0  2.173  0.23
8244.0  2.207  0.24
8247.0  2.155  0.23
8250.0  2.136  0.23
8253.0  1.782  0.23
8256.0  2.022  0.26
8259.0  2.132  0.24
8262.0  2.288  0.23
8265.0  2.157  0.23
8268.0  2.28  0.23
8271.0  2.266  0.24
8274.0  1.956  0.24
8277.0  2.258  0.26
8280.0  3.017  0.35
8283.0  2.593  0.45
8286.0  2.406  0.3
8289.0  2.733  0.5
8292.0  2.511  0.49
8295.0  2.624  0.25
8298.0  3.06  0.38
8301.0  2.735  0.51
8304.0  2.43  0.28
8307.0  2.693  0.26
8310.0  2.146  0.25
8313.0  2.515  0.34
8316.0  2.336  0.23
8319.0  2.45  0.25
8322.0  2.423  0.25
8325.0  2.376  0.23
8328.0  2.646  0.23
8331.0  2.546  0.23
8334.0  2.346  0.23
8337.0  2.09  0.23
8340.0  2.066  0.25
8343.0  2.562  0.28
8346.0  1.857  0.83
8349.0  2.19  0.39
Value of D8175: 3.2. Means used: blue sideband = 2.44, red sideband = 2.43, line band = 2.31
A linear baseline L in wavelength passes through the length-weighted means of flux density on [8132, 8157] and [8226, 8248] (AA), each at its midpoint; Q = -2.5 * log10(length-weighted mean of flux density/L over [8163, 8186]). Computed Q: 0.072 mag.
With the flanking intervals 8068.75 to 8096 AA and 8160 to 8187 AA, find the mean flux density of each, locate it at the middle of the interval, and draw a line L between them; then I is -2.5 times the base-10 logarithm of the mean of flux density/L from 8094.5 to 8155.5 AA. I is -0.06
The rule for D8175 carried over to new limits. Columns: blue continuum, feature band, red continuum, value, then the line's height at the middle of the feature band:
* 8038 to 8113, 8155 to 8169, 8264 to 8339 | 0.4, 2.45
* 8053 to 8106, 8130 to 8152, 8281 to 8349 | -0.4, 2.44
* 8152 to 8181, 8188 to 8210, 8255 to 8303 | 1.1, 2.36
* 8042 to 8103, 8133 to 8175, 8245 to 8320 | 0.0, 2.42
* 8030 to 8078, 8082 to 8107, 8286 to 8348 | 0.5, 2.48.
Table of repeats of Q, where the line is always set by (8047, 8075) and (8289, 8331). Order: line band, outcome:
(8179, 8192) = 0.15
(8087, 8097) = 0.09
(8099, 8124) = 0.01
